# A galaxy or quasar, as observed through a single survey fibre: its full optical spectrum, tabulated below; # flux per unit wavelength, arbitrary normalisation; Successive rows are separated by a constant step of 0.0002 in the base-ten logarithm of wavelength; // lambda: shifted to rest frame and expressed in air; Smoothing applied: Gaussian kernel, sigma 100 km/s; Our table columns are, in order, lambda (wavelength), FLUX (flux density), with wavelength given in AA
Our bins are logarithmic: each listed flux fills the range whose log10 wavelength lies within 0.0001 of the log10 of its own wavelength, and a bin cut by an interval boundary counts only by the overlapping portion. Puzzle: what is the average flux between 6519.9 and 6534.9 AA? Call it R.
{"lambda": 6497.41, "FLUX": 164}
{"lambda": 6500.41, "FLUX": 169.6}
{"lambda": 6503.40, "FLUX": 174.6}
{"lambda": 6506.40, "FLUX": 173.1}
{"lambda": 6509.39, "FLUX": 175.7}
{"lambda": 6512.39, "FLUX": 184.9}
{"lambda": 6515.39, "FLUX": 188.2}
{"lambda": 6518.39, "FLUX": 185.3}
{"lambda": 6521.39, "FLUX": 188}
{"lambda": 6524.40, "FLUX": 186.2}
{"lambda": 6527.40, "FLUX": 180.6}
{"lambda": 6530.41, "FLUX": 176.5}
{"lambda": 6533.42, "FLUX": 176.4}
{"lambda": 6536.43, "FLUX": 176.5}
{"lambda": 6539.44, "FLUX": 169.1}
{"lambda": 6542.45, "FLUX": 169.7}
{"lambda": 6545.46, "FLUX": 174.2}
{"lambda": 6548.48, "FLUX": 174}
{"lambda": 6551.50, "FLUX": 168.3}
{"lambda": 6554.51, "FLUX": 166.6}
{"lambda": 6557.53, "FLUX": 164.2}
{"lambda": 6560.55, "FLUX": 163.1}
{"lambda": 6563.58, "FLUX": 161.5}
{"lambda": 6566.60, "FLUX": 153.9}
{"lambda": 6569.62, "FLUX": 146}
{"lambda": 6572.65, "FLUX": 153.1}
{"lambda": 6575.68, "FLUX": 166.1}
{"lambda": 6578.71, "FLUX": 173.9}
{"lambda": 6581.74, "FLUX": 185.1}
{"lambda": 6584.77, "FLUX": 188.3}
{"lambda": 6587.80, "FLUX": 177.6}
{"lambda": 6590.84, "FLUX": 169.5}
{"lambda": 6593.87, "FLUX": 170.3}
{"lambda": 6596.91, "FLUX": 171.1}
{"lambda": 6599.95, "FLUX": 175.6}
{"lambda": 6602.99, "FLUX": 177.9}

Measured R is 181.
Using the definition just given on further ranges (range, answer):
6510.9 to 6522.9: 187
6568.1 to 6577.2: 155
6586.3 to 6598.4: 172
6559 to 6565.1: 162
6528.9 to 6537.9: 176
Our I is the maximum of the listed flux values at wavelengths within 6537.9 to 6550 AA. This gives 174.2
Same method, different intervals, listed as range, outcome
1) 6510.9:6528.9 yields 188.2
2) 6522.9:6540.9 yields 186.2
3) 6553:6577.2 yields 166.6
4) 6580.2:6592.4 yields 188.3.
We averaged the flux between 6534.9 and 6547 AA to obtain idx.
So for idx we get 172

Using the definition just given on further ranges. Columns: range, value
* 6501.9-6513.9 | 177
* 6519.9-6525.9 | 187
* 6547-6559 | 168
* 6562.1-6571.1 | 154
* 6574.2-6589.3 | 178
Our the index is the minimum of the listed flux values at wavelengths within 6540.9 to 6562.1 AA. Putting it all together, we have 163.1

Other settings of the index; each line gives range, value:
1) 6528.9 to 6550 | 169.1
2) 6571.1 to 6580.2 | 153.1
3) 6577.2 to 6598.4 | 169.5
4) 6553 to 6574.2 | 146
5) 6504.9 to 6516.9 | 173.1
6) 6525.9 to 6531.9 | 176.5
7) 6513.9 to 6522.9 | 185.3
